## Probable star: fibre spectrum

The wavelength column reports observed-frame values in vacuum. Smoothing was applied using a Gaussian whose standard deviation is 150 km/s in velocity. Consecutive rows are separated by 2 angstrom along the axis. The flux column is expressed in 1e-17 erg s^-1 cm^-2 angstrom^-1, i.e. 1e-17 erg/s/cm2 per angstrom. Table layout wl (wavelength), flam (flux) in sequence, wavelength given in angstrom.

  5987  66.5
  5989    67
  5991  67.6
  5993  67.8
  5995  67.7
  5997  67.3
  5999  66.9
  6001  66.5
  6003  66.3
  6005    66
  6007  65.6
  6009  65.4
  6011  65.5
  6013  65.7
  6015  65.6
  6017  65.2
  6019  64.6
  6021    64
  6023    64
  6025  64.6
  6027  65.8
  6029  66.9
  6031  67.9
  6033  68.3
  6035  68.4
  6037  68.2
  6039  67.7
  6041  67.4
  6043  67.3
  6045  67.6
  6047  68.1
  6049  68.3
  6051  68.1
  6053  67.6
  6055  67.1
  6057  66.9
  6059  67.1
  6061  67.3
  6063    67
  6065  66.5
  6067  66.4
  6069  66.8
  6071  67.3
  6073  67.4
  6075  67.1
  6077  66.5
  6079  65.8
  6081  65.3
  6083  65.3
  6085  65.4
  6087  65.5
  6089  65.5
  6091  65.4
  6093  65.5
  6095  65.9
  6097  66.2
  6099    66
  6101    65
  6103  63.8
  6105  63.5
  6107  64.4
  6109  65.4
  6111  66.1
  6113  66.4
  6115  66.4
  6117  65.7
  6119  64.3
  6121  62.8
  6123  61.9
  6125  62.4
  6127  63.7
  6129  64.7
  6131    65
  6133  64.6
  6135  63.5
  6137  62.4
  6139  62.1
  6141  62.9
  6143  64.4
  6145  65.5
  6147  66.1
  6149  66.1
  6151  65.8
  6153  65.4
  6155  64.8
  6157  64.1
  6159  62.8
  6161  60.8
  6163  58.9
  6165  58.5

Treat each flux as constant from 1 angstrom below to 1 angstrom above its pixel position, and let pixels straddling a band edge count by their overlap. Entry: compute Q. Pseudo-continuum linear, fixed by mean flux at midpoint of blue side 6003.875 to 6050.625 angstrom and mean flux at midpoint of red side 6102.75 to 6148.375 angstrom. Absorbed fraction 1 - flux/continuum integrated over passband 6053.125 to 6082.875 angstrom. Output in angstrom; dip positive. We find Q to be -0.5 angstrom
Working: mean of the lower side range 66.5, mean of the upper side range 64.3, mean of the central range 66.7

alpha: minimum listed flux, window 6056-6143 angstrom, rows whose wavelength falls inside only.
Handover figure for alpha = 61.9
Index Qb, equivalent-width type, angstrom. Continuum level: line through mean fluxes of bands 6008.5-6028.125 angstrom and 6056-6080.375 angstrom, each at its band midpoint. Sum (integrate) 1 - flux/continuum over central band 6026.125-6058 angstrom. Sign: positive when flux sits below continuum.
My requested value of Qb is -0.8 angstrom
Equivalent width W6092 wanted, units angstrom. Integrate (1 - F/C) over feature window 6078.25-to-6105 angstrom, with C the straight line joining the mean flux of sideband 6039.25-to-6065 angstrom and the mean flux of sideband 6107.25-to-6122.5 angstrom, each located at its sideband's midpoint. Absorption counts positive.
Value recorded 0.3 angstrom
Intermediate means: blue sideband 67.5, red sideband 65.1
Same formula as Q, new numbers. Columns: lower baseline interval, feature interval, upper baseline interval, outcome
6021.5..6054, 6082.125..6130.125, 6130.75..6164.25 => 0.1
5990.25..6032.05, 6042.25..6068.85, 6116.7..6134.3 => -0.9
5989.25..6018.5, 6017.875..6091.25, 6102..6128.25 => -1.4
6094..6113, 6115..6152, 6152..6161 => 0.2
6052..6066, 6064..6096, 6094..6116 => 0.1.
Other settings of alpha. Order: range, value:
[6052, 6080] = 65.8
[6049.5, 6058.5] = 66.9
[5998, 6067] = 64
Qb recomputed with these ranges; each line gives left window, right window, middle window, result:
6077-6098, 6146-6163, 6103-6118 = 0.0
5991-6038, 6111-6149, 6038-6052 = -0.4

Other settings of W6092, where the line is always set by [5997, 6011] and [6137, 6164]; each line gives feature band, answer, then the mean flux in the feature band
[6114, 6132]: 0.0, 64.1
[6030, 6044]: -0.5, 67.9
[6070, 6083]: -0.3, 66.5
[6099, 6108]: 0.0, 64.4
